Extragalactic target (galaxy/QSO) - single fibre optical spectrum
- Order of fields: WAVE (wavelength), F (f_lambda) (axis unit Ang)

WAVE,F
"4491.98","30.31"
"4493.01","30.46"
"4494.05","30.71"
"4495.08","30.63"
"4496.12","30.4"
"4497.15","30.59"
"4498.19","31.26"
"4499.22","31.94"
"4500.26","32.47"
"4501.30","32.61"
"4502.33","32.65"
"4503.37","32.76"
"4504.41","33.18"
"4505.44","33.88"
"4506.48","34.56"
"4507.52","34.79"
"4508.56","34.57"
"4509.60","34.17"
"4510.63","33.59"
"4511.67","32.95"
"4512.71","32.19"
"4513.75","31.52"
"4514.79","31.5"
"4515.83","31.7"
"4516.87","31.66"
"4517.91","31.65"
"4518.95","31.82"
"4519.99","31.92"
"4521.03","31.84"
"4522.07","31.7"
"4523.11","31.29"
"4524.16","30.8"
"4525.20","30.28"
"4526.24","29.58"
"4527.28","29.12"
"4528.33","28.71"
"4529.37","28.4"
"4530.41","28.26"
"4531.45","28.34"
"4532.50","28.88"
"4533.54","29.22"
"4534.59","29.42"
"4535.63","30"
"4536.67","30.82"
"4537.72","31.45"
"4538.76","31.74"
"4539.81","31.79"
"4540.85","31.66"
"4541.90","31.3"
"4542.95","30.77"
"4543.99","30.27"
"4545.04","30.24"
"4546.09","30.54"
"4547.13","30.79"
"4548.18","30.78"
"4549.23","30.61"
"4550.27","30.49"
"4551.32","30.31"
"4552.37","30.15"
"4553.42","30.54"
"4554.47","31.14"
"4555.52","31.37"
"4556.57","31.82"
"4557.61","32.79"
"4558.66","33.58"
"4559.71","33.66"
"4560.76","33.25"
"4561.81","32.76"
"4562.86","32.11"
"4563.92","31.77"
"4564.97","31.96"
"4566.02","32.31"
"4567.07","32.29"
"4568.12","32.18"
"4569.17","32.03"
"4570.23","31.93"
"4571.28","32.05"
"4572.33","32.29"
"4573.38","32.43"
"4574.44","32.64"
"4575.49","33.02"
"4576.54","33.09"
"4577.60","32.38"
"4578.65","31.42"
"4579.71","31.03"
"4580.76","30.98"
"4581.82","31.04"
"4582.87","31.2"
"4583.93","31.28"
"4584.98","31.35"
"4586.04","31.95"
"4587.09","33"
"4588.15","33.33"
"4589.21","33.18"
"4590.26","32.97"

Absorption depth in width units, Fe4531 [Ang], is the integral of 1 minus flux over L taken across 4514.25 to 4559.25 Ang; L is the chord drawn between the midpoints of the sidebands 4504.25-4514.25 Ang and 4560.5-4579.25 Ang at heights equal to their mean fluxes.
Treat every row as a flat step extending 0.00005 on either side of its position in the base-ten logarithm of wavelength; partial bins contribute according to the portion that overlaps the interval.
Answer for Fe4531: 3.1 Ang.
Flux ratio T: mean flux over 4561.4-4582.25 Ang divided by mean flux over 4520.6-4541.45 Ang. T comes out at 1.1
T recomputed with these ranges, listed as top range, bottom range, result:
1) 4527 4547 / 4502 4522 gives 0.92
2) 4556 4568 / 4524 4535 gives 1.12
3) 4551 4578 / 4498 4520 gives 0.98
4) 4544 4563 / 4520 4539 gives 1.05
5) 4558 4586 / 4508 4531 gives 1.03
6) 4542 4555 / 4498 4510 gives 0.92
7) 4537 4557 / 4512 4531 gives 1.00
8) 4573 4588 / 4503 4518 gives 0.97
